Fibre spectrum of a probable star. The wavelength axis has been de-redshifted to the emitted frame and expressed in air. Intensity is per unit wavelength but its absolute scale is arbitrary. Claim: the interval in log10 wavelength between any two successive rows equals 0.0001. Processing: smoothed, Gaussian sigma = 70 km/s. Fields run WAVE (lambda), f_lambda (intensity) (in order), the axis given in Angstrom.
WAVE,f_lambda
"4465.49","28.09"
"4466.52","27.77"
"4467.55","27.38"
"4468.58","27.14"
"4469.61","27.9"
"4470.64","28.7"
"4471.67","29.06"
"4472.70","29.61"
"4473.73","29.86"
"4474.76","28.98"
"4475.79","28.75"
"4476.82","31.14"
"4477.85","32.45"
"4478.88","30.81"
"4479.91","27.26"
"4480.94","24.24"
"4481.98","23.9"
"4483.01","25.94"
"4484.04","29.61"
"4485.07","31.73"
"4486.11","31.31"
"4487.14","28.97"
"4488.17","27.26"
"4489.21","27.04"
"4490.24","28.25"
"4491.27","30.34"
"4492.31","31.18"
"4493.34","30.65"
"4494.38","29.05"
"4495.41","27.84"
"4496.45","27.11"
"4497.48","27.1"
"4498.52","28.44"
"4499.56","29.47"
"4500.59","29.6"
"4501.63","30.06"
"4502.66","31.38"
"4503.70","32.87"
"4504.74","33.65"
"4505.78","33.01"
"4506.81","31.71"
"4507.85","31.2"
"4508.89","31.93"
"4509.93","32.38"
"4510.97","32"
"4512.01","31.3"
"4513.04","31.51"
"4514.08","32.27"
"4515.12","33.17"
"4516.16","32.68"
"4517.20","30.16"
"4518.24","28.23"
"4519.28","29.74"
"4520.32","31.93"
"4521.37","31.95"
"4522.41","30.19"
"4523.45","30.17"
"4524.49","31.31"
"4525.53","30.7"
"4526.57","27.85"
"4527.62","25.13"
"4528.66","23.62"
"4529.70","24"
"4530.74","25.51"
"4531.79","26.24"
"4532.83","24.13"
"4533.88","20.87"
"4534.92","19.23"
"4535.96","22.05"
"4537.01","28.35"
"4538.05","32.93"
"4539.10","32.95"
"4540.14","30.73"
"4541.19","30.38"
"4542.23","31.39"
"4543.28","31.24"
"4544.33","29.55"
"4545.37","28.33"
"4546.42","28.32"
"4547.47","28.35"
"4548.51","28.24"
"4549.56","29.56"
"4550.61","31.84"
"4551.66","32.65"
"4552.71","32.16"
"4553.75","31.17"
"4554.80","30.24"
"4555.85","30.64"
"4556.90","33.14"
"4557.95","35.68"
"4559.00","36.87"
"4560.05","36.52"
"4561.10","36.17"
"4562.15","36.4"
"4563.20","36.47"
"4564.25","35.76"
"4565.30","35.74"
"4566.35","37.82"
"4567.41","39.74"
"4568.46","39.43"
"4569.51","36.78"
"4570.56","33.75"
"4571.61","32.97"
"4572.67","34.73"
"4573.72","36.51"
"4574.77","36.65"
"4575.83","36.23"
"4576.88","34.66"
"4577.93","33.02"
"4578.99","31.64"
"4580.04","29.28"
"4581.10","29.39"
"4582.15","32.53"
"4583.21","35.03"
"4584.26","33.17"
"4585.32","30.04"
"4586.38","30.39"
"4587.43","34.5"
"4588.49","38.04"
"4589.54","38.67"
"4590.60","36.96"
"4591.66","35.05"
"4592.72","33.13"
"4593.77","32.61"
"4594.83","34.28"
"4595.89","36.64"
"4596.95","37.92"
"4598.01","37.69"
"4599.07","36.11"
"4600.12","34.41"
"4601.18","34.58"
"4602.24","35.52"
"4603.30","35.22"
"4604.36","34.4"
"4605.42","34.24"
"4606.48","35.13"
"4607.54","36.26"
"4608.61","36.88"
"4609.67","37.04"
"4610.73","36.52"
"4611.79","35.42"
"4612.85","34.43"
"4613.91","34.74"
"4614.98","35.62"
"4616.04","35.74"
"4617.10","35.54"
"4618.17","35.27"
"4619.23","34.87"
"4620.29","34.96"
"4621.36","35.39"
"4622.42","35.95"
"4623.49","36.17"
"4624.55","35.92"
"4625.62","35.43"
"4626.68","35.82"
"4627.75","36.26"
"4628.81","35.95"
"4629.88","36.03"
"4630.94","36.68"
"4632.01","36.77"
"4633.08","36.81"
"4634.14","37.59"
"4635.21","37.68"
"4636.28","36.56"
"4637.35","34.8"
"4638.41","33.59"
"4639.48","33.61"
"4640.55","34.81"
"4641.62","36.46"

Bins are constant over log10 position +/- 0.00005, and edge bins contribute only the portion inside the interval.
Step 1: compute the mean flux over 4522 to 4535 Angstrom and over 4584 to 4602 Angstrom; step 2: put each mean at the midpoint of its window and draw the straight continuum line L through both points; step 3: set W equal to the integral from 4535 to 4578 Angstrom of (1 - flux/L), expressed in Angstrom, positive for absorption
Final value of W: -4.0 Angstrom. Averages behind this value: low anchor 26.3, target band 32.9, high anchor 35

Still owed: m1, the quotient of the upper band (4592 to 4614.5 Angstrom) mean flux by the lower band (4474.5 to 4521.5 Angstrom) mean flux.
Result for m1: 1.2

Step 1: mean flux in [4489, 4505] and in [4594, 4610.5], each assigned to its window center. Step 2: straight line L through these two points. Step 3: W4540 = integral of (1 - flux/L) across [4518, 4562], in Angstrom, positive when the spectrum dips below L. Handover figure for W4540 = 3.5 Angstrom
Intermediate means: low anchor 29.6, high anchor 35.7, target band 29.6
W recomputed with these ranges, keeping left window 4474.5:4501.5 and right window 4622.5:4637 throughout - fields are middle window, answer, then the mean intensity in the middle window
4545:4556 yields 0.7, 30.1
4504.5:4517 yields -0.9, 32.2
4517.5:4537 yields 2.5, 26.9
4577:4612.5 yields -0.1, 34.6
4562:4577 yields -1.4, 36.3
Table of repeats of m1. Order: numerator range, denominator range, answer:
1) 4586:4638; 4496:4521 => 1.15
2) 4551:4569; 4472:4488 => 1.21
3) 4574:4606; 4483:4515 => 1.14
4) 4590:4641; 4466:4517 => 1.20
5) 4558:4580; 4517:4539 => 1.30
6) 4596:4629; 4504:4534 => 1.20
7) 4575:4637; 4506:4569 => 1.14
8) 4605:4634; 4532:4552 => 1.26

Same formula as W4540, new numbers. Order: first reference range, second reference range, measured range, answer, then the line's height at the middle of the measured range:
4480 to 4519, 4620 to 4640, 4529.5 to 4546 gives 2.22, 31.7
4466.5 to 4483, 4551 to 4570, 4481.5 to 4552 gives 5.11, 31.7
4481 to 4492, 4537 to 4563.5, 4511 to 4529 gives -0.01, 30.2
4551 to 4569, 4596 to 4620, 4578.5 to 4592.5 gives 0.77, 35.4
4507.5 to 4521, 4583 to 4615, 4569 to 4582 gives 0.14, 34.1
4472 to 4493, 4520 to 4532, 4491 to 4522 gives -2.47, 28.5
